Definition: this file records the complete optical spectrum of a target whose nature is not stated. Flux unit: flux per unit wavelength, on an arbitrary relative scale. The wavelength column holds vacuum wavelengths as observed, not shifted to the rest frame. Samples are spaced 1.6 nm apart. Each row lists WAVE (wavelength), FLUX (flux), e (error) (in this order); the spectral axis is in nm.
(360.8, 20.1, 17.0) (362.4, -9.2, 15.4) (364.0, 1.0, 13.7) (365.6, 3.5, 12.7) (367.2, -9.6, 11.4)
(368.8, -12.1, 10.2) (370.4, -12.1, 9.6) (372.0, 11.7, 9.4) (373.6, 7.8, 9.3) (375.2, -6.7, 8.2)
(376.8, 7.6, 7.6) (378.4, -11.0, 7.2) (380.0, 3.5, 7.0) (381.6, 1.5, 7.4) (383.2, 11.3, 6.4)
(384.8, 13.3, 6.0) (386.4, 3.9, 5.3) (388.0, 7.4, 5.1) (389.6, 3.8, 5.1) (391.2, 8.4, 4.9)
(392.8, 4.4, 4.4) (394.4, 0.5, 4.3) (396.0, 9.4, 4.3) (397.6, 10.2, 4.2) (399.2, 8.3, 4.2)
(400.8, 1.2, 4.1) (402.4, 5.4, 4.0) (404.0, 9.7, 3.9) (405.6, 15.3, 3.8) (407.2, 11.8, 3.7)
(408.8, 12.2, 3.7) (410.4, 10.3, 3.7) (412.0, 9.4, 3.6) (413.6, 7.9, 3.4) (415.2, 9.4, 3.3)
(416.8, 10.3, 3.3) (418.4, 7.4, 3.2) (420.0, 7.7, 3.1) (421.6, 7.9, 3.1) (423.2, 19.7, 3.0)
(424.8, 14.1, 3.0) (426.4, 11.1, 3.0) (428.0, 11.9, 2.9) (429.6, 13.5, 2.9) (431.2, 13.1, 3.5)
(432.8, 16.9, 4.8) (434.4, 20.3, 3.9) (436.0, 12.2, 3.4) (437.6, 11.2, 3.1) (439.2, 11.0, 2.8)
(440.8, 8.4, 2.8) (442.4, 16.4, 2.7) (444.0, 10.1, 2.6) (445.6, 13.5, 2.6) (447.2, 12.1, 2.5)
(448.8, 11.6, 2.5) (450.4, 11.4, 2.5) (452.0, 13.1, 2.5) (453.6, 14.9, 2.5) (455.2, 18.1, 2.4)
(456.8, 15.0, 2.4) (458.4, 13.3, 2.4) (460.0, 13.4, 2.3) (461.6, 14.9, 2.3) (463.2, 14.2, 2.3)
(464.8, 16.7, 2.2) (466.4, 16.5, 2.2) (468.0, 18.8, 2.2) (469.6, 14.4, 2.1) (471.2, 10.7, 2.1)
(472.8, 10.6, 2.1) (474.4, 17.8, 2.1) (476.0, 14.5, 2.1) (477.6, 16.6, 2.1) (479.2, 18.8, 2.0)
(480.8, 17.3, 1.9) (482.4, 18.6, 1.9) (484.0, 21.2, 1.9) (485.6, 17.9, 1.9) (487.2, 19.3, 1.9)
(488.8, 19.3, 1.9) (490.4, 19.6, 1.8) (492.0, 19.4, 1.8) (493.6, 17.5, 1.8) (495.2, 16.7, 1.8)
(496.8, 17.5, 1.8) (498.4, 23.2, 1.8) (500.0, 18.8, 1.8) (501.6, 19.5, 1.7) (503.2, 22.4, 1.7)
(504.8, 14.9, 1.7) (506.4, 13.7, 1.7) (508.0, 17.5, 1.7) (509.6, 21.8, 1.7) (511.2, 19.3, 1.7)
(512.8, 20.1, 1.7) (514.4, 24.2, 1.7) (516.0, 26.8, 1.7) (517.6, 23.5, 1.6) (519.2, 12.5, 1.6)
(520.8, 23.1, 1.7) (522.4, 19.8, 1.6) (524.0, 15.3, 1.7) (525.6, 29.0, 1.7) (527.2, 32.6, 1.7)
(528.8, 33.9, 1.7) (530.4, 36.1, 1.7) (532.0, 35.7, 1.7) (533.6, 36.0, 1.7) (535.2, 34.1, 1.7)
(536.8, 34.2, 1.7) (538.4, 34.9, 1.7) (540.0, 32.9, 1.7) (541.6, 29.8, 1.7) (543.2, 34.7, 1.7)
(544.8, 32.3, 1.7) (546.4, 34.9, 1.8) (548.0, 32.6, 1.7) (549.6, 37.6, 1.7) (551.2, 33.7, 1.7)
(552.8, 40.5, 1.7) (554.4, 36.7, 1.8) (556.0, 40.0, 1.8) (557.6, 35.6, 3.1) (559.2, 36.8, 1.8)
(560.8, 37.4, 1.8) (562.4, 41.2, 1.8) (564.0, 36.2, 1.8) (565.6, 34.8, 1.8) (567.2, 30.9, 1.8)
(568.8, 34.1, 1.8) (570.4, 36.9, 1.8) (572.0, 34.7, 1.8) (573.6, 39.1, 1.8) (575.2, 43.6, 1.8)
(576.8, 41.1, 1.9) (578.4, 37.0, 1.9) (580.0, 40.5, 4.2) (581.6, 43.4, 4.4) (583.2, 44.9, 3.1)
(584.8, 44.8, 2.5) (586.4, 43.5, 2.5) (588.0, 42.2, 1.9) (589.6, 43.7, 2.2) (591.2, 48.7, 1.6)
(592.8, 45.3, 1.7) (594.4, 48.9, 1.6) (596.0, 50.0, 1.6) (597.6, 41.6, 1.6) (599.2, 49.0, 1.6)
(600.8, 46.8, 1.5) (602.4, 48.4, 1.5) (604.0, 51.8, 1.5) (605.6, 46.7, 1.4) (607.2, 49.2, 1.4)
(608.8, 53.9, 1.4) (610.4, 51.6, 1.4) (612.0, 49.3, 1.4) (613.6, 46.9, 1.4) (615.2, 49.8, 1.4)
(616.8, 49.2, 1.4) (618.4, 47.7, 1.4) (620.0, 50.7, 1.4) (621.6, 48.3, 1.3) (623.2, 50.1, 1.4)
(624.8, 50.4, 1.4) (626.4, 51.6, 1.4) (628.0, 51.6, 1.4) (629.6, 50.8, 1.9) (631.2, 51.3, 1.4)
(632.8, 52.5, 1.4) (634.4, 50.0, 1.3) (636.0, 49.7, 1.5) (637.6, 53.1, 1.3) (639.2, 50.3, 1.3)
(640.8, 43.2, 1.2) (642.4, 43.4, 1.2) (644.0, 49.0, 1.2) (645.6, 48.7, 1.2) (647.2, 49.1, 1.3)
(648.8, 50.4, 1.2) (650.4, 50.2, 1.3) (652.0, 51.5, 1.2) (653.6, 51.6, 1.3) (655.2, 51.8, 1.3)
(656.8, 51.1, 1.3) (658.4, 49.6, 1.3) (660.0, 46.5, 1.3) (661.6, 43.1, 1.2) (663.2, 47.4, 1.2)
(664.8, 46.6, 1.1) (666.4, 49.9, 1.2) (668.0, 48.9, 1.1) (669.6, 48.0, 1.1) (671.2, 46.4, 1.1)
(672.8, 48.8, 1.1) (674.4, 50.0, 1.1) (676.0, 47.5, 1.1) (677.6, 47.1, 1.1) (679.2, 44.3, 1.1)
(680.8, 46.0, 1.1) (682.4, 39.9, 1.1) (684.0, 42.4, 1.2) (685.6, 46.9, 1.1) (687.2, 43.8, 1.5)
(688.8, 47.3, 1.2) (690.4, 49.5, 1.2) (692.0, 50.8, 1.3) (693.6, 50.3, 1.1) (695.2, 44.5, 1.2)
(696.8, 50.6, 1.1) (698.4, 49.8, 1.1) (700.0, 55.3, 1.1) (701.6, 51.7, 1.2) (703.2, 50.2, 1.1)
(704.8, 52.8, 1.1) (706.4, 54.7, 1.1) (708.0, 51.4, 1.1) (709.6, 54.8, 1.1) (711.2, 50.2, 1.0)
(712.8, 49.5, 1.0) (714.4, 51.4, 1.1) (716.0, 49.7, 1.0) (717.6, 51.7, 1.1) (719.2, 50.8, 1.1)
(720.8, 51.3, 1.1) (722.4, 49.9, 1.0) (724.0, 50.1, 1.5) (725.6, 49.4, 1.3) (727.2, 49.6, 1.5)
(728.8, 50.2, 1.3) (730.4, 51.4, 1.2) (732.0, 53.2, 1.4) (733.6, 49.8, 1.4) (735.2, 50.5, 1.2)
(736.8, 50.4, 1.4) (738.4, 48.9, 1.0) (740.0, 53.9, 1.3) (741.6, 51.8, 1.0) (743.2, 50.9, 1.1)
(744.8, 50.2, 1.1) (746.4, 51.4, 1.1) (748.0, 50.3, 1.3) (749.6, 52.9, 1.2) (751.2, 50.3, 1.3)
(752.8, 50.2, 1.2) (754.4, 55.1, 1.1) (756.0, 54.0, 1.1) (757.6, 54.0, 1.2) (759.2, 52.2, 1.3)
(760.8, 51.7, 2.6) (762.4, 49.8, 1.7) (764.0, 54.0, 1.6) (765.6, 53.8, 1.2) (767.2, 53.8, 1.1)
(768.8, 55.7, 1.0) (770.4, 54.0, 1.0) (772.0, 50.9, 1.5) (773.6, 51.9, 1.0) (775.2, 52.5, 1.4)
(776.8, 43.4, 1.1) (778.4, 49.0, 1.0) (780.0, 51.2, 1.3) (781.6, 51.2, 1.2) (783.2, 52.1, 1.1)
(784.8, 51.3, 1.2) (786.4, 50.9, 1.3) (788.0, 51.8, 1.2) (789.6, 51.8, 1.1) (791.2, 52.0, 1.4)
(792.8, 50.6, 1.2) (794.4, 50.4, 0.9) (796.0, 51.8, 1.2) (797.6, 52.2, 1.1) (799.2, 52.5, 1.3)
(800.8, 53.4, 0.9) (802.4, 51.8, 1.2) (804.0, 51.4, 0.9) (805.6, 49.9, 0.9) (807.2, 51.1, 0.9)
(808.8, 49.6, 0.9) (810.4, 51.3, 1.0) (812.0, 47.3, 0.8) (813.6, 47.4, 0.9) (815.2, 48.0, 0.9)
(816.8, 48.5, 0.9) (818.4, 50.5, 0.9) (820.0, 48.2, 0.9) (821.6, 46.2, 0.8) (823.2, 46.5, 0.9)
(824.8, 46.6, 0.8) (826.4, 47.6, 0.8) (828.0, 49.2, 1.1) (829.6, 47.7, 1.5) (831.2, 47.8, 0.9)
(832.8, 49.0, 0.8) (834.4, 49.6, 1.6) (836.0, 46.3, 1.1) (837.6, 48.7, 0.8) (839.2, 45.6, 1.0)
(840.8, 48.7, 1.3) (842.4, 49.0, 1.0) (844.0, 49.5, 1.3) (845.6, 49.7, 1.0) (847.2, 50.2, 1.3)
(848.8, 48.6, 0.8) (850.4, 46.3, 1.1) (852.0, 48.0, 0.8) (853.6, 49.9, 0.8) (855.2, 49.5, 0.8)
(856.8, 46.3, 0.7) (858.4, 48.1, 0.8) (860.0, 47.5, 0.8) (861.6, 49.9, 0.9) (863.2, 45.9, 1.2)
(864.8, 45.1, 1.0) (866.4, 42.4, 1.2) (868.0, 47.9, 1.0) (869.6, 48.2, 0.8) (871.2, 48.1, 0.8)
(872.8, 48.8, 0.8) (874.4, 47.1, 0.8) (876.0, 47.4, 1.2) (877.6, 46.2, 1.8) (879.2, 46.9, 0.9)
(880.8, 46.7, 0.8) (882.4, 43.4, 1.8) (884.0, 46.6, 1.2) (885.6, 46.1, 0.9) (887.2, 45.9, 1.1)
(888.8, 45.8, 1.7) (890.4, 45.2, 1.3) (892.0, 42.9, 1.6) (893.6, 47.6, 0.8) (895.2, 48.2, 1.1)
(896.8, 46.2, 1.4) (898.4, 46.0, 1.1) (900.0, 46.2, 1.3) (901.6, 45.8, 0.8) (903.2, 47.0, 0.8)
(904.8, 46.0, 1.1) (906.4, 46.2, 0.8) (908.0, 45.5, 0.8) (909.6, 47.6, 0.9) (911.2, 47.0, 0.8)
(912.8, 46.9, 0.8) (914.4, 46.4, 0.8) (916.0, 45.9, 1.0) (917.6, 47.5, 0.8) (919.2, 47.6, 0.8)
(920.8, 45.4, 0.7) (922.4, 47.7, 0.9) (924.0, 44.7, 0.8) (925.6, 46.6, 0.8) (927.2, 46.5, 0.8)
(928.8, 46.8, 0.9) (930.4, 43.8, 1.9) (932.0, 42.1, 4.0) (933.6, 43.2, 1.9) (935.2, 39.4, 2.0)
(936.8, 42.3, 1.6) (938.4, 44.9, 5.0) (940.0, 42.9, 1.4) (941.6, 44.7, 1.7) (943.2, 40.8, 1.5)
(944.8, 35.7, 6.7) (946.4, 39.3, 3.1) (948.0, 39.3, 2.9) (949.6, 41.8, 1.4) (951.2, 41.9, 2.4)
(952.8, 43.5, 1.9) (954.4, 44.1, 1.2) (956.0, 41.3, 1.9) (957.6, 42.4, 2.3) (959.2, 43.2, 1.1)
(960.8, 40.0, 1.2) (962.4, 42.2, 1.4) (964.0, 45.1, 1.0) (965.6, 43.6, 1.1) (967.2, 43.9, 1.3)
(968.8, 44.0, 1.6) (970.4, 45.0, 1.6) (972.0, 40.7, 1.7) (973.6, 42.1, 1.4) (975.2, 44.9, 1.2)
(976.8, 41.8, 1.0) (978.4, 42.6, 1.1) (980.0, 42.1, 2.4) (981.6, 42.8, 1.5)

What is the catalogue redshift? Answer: 0.32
